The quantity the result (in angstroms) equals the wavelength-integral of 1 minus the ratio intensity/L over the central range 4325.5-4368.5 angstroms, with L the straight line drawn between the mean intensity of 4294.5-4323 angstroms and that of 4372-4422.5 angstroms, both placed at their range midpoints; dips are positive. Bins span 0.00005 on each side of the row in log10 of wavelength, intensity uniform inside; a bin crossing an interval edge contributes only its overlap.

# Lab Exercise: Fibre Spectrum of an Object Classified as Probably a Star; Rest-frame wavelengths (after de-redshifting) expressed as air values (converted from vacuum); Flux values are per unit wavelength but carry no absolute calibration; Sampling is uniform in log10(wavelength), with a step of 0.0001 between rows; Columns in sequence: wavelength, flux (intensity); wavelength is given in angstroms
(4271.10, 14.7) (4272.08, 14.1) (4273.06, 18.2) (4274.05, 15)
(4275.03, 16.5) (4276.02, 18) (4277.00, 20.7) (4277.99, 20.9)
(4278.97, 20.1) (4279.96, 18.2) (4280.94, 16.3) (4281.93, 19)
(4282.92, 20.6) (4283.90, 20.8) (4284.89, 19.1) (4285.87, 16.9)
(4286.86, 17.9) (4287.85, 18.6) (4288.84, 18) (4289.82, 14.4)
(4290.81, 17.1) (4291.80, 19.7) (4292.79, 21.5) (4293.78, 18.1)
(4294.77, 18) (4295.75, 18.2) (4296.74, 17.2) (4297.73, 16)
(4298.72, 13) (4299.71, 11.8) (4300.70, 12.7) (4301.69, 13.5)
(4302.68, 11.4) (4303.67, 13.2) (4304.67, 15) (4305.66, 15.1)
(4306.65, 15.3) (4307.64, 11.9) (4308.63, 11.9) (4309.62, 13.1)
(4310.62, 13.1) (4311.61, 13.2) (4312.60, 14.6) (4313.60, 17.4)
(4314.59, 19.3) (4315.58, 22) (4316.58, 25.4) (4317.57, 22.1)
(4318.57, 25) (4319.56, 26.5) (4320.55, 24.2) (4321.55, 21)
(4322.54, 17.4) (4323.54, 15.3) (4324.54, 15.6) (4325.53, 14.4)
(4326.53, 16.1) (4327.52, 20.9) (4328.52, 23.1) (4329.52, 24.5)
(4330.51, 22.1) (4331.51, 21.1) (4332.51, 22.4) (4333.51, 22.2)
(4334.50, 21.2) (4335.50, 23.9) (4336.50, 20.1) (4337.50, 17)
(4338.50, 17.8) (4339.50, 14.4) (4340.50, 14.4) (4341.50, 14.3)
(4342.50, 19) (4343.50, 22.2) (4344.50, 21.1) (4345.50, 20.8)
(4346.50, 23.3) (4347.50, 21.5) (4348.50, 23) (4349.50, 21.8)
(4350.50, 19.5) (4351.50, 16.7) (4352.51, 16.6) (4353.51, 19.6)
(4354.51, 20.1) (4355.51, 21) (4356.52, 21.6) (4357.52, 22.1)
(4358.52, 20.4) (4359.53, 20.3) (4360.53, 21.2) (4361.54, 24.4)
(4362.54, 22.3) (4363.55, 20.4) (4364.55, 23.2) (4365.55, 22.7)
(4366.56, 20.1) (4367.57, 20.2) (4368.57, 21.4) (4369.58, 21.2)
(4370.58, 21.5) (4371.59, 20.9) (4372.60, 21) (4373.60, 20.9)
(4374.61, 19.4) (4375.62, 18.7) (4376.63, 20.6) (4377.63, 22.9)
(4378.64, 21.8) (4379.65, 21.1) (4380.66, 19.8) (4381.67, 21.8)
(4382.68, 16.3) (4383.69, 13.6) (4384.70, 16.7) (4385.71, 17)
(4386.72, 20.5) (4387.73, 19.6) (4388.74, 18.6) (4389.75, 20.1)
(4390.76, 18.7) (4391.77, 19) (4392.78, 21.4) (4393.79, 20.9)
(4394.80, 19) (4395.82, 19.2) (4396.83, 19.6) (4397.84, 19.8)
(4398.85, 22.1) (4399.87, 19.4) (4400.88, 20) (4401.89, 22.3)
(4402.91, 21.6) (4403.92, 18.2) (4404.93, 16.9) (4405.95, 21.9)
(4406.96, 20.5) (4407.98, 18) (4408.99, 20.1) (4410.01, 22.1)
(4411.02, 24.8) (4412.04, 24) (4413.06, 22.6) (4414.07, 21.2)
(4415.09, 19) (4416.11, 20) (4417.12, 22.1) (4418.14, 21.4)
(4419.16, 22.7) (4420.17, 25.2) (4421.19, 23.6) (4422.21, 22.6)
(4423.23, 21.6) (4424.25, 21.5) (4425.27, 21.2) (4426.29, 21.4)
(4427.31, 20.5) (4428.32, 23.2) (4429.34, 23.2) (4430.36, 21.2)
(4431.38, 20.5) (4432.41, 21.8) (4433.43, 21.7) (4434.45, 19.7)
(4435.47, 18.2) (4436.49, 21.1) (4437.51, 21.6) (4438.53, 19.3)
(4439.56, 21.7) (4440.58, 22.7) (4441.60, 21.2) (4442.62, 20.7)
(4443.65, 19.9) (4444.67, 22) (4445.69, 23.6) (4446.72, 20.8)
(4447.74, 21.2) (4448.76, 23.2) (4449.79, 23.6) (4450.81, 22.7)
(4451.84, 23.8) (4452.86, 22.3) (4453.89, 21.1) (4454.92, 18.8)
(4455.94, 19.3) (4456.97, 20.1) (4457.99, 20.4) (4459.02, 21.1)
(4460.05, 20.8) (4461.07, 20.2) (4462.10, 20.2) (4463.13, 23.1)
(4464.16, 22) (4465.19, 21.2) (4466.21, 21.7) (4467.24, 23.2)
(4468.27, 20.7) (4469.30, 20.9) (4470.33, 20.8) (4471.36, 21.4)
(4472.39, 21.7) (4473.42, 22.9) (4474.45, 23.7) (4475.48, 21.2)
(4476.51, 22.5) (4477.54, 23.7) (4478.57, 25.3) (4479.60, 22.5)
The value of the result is -4.8 angstroms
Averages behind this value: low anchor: 16.8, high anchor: 20.4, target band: 20.4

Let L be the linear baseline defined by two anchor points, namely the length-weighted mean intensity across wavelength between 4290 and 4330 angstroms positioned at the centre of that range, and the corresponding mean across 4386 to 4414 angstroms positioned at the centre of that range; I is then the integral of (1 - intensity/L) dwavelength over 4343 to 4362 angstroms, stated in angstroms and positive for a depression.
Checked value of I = -2.1 angstroms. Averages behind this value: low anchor 17.3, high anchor 20.4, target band 20.9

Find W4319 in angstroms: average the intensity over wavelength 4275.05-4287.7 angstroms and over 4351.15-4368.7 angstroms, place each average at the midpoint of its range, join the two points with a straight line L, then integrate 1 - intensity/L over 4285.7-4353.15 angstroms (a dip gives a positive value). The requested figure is 5.6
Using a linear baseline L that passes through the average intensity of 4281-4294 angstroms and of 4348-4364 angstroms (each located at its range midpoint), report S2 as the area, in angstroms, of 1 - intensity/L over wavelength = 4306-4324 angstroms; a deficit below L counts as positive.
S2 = 1.09 angstroms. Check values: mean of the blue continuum 18.5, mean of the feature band 18.2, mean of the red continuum 20.7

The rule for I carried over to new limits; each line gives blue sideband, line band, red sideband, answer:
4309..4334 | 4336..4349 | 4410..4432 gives 0.65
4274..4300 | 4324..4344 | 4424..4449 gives -0.35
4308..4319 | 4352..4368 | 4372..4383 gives -1.04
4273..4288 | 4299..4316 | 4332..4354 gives 4.21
